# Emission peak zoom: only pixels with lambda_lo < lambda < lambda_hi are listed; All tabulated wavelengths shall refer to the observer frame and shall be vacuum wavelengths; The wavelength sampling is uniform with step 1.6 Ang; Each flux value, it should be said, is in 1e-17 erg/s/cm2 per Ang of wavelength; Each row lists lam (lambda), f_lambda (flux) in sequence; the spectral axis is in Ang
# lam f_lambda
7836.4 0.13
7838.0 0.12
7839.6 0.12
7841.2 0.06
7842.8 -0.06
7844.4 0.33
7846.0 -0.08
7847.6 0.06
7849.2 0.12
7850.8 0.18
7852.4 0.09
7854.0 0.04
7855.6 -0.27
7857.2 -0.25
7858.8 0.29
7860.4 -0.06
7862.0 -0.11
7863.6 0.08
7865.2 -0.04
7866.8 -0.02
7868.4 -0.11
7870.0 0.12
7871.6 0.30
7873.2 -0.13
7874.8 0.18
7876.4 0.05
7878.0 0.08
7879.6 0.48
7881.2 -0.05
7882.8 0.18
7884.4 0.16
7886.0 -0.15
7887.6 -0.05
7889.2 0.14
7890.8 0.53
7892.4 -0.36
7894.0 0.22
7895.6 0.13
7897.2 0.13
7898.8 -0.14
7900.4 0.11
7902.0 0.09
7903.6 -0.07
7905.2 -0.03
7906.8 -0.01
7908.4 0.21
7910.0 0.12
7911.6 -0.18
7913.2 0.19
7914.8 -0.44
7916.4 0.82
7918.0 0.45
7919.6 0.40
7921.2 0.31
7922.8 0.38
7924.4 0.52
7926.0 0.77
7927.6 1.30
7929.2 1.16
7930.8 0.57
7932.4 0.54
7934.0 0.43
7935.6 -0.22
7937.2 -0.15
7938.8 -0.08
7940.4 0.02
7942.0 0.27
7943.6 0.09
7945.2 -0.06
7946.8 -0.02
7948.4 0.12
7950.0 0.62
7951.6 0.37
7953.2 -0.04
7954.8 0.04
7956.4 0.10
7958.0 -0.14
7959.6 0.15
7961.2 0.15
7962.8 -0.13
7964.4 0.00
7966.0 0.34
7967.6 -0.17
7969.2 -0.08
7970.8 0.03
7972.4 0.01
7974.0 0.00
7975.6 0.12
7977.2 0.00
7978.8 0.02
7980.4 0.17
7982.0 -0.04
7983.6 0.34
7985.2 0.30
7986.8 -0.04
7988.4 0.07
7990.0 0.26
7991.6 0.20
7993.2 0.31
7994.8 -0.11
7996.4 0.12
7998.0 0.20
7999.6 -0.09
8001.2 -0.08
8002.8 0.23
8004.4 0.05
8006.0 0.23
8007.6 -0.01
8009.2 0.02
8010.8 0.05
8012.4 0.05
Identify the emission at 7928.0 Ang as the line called [O II]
